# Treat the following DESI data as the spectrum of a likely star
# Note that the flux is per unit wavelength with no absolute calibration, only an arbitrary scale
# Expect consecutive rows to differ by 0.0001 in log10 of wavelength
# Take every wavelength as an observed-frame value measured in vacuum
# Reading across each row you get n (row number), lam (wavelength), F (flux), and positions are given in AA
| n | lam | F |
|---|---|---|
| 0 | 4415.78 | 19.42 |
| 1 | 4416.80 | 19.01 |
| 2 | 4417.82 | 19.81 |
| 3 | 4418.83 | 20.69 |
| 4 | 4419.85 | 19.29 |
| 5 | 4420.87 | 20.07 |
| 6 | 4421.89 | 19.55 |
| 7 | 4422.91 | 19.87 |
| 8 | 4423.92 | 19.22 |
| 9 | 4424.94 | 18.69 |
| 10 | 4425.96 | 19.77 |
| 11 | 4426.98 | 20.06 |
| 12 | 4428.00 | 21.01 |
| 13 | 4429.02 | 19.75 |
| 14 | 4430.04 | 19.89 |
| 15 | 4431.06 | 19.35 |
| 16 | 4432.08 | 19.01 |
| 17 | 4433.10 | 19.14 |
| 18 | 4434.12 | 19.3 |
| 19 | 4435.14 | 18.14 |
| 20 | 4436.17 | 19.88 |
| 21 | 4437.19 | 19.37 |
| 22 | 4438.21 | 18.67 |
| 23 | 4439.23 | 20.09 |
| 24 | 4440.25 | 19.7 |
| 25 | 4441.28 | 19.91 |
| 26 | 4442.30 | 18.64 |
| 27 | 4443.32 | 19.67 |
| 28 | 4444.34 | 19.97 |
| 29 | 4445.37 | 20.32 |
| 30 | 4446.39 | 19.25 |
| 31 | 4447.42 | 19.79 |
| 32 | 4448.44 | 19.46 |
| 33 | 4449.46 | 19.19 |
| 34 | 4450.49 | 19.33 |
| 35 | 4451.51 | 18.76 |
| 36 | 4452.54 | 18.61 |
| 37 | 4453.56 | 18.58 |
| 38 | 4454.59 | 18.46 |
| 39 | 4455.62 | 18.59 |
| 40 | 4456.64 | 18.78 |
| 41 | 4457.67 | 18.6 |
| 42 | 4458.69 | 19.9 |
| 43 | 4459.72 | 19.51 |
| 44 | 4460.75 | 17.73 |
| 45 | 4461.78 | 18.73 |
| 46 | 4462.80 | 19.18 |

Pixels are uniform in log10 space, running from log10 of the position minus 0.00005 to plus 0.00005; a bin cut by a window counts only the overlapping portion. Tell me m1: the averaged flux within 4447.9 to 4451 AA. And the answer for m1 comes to 19.4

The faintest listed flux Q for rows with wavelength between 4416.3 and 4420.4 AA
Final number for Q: 19.01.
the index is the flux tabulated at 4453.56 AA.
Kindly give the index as 18.58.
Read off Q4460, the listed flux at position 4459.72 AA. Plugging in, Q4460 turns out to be 19.51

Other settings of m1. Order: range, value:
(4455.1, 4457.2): 18.7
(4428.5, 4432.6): 19.5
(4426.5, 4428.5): 20.5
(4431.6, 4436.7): 19.1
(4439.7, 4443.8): 19.5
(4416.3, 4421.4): 19.8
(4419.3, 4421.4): 19.6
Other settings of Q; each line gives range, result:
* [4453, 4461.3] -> 17.73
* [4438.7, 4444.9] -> 18.64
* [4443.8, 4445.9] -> 19.97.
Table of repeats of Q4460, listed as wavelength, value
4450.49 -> 19.33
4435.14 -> 18.14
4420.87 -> 20.07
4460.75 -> 17.73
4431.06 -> 19.35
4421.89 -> 19.55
